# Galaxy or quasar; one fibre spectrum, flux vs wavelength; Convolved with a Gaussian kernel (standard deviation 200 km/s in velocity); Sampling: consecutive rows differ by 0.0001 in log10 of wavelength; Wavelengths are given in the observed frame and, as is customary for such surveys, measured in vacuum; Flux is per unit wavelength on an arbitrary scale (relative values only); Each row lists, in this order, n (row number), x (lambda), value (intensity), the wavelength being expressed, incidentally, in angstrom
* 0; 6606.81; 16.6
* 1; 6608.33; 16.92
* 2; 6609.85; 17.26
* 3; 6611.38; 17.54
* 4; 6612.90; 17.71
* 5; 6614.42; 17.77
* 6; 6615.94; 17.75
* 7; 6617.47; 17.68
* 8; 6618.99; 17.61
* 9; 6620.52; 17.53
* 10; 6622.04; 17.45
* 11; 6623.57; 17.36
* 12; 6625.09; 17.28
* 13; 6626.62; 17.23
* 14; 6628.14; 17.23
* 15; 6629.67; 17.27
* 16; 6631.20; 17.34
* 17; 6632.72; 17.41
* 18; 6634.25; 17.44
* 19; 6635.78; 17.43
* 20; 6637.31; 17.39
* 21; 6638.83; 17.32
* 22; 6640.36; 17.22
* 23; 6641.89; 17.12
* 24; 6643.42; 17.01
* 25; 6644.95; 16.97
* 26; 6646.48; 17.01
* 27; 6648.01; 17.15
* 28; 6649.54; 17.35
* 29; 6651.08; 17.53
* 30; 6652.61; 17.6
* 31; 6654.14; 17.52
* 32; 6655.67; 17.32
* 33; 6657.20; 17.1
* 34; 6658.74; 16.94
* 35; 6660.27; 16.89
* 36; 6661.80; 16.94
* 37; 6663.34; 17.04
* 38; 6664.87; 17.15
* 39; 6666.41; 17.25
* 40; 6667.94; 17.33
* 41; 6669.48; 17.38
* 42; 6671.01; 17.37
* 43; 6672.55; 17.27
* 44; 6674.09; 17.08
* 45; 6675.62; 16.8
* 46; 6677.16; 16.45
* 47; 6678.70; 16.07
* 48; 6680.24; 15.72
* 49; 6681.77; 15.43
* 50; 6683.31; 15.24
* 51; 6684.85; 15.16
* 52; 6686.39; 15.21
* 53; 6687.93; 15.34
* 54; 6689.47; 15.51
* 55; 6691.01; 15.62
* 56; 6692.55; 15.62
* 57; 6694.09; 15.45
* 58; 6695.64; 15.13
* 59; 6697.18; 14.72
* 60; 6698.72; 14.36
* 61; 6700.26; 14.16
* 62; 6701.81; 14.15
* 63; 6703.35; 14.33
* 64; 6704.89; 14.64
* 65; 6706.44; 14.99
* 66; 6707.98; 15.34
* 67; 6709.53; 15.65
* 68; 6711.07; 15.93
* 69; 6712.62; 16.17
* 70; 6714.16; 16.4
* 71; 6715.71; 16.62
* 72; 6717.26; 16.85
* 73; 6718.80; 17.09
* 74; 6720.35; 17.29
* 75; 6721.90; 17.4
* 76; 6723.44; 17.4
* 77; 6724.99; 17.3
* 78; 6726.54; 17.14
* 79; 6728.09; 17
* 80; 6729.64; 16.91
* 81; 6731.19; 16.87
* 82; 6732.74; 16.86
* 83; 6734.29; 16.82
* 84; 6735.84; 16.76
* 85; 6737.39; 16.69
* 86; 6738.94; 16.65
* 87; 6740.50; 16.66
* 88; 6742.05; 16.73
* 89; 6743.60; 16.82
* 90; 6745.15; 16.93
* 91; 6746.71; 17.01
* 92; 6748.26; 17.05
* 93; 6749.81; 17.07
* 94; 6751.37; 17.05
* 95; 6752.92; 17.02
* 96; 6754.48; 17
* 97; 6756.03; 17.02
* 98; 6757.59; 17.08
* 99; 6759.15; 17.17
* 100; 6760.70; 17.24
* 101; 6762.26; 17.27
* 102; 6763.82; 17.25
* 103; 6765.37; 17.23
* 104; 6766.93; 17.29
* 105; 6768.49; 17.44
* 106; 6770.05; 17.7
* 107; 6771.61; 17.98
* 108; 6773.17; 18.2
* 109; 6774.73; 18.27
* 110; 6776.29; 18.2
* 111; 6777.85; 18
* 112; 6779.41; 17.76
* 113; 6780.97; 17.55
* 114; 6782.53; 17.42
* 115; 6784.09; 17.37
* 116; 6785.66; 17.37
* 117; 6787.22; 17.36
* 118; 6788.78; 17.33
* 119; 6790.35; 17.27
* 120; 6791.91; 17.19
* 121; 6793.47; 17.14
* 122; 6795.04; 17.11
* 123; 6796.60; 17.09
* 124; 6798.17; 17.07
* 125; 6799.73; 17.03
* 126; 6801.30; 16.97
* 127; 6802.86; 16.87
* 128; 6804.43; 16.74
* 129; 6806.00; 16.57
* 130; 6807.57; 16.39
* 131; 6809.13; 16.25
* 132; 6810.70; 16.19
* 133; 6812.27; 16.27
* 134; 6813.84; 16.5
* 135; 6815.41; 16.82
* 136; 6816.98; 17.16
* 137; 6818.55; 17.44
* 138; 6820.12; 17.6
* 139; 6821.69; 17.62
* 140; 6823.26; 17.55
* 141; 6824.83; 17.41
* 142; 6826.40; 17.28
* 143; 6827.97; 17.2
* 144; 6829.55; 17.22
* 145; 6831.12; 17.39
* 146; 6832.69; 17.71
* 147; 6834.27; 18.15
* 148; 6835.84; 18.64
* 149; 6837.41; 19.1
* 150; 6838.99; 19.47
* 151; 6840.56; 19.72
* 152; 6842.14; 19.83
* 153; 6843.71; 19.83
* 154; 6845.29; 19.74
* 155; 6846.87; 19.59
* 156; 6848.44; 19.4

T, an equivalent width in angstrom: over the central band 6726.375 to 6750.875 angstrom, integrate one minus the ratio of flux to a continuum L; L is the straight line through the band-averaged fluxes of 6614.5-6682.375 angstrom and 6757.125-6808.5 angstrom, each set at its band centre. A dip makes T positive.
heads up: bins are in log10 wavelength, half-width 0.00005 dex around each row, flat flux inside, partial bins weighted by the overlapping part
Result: 0.6 angstrom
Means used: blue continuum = 17.2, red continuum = 17.3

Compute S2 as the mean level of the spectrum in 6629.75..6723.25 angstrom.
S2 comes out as 16.4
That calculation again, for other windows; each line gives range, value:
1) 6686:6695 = 15.5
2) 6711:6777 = 17.1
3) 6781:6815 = 16.9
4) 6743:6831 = 17.2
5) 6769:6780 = 18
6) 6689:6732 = 15.9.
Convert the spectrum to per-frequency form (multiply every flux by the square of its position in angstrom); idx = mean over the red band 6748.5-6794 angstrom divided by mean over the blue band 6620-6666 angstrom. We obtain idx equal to 1.05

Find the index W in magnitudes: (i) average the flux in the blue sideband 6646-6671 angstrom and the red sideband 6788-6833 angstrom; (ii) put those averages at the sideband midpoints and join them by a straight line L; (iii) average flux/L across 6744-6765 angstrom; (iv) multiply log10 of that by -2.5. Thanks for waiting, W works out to 0.001 mag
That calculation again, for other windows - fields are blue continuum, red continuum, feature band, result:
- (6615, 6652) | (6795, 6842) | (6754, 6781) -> -0.01 mag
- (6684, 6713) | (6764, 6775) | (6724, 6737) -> -0.04 mag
